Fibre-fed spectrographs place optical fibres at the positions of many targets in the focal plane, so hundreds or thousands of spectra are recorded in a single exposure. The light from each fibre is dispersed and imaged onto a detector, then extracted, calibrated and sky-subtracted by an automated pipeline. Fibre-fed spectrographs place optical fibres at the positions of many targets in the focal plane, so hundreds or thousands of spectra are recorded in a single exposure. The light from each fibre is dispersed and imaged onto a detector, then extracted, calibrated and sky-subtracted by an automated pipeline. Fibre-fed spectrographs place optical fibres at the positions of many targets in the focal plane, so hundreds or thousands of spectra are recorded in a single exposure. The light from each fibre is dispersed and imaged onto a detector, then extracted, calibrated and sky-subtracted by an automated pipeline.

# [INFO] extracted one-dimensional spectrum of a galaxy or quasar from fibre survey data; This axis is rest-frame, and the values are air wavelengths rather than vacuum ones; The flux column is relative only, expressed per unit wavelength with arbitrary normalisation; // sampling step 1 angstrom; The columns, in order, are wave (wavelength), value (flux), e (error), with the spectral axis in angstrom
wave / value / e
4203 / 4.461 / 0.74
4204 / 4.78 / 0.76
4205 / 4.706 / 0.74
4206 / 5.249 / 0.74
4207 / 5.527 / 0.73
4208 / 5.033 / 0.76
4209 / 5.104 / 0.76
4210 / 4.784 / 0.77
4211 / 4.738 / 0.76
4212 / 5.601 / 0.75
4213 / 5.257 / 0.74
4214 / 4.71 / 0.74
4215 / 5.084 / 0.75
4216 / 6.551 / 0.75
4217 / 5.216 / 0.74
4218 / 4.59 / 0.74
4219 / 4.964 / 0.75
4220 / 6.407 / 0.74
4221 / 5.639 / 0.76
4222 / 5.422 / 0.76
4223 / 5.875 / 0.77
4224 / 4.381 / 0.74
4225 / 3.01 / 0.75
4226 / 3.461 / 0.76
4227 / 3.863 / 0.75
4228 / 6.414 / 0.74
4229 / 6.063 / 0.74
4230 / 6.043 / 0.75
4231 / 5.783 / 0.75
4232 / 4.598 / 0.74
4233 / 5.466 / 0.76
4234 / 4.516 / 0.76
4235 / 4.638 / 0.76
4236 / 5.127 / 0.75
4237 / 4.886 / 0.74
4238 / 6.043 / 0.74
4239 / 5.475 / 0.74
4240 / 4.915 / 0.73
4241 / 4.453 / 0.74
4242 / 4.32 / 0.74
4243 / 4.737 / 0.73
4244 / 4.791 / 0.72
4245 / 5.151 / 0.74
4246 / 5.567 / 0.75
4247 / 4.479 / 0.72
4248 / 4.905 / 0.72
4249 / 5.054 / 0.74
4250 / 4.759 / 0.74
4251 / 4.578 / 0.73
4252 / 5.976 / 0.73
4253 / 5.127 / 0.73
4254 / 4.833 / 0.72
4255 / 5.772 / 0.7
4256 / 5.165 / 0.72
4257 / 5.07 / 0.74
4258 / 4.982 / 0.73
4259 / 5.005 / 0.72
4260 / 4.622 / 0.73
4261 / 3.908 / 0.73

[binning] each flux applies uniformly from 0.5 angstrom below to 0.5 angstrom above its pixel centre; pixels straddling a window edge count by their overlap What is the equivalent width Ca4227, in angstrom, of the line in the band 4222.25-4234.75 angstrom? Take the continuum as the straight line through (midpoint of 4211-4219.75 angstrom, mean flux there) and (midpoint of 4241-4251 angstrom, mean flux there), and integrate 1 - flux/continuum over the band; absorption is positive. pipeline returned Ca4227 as 0.27 angstrom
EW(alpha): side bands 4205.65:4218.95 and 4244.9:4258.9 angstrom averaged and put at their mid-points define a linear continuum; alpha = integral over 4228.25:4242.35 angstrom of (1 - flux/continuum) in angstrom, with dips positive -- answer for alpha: -0.2 angstrom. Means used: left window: 5.18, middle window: 5.2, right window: 5.1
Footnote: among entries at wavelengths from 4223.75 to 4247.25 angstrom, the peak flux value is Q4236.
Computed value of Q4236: 6.414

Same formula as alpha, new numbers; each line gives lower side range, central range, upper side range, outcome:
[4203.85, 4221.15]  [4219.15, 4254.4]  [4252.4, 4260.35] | 0.7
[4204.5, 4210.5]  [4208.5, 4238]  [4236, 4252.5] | -0.5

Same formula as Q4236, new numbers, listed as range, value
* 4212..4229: 6.551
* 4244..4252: 5.976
